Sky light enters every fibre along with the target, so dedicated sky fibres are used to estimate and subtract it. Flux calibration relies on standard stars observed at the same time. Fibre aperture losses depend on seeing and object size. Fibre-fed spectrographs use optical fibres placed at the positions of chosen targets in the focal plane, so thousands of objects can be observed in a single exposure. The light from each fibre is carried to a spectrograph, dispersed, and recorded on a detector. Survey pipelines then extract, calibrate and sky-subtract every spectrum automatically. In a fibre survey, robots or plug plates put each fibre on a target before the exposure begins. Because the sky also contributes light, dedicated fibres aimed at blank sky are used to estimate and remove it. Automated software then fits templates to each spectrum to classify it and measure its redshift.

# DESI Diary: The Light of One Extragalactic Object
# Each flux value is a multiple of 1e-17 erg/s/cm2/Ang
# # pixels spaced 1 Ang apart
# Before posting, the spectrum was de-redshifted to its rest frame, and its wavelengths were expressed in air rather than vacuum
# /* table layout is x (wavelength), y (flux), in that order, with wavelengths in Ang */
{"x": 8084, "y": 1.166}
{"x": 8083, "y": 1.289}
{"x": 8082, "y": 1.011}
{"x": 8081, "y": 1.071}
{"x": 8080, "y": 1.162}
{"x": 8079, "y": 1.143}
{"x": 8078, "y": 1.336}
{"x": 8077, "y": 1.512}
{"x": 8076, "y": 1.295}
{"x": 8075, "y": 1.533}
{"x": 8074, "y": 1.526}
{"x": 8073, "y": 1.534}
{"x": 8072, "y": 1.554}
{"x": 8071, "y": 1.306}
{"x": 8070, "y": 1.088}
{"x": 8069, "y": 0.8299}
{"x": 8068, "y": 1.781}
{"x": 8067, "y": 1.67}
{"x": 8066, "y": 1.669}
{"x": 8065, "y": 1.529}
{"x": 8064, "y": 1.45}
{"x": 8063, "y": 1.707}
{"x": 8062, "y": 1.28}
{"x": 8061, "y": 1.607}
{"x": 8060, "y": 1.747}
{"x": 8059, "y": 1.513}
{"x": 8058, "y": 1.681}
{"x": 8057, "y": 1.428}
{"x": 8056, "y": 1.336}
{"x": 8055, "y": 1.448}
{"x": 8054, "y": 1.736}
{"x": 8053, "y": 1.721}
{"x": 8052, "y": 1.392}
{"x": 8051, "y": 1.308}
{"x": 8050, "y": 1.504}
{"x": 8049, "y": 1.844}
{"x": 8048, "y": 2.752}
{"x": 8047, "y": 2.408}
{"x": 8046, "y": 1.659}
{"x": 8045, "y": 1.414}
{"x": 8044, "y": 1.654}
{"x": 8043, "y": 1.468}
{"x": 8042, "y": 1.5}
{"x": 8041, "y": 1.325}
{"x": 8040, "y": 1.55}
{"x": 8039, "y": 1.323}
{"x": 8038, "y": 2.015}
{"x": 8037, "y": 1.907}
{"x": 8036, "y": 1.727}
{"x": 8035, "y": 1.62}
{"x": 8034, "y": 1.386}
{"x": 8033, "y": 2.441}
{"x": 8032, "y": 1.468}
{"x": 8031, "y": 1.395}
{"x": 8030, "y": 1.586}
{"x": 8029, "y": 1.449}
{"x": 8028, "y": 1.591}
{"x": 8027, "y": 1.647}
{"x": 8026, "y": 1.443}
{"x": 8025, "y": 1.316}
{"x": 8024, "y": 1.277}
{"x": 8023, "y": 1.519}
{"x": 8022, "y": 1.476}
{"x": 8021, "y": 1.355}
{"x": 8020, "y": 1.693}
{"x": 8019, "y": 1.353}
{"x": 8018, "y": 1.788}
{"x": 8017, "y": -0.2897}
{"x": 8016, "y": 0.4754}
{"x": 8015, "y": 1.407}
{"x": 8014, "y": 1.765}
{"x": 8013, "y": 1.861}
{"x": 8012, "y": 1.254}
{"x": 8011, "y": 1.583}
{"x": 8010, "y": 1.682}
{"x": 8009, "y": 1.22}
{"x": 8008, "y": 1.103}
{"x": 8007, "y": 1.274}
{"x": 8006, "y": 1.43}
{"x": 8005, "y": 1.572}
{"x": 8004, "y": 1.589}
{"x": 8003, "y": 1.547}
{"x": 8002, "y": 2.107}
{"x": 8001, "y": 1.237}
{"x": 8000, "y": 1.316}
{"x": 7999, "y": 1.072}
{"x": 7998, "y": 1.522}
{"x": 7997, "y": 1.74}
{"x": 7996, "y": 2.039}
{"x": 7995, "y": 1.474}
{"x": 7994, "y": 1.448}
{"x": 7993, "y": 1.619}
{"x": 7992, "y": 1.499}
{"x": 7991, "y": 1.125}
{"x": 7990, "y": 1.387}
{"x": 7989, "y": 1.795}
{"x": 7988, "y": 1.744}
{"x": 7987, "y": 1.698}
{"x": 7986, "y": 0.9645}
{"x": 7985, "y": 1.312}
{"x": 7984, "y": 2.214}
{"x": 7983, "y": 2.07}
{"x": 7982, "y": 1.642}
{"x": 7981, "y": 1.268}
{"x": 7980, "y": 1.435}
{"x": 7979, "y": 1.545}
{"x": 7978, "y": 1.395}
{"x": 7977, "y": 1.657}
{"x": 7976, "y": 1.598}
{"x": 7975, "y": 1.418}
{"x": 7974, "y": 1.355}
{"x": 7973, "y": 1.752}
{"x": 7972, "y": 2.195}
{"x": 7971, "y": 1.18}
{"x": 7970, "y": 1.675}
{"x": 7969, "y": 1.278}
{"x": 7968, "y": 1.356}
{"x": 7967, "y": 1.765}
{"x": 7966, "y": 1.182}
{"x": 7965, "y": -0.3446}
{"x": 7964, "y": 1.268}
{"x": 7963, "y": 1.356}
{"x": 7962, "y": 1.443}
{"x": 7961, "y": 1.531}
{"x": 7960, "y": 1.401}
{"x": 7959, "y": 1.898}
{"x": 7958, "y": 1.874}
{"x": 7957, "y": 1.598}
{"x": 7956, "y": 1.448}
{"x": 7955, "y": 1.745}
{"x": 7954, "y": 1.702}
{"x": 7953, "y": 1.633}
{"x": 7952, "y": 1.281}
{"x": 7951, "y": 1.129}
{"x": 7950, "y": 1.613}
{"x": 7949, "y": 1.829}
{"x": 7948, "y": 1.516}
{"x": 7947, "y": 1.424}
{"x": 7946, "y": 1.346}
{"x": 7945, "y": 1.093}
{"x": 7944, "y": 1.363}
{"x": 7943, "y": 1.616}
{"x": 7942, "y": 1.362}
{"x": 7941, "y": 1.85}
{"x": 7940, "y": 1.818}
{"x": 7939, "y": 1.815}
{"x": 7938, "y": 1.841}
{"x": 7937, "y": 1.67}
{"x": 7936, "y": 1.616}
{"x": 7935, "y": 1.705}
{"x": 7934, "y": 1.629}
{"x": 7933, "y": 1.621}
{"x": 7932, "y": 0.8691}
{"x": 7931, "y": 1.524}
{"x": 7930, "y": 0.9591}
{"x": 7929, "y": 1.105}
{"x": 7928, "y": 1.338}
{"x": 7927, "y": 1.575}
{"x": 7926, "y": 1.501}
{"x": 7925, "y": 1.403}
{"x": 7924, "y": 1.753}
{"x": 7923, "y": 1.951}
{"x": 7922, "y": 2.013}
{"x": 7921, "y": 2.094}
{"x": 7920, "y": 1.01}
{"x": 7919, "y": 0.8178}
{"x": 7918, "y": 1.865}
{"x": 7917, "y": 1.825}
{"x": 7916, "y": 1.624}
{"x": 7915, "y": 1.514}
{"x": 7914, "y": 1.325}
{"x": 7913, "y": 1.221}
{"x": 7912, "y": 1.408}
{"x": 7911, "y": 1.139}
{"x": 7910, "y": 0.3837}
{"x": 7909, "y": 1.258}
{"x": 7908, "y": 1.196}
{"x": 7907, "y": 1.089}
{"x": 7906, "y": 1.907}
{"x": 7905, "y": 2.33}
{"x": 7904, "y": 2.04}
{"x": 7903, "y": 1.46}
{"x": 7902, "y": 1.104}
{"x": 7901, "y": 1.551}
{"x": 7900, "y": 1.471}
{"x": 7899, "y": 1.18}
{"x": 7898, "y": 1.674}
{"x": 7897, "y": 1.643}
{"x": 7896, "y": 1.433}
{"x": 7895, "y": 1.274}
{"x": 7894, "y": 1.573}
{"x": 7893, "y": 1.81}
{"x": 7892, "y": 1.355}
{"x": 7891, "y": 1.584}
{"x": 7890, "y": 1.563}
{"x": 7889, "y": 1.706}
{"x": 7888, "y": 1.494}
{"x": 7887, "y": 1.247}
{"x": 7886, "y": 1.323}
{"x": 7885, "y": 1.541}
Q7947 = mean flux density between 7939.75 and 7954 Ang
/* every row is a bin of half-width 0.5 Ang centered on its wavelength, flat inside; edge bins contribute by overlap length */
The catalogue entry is 1.49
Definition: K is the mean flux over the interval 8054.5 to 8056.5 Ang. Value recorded 1.39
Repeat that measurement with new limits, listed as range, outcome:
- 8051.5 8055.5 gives 1.57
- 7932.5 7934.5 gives 1.62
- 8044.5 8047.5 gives 1.83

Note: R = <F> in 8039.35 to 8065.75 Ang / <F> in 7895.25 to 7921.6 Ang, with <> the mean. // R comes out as 1.12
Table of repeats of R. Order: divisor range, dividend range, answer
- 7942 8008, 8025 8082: 1.04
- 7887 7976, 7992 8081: 1.01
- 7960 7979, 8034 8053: 1.20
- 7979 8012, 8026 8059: 1.08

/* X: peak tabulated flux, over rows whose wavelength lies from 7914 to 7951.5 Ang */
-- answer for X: 2.094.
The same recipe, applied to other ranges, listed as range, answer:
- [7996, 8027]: 2.107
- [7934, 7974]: 2.195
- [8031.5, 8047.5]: 2.441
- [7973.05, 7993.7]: 2.214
